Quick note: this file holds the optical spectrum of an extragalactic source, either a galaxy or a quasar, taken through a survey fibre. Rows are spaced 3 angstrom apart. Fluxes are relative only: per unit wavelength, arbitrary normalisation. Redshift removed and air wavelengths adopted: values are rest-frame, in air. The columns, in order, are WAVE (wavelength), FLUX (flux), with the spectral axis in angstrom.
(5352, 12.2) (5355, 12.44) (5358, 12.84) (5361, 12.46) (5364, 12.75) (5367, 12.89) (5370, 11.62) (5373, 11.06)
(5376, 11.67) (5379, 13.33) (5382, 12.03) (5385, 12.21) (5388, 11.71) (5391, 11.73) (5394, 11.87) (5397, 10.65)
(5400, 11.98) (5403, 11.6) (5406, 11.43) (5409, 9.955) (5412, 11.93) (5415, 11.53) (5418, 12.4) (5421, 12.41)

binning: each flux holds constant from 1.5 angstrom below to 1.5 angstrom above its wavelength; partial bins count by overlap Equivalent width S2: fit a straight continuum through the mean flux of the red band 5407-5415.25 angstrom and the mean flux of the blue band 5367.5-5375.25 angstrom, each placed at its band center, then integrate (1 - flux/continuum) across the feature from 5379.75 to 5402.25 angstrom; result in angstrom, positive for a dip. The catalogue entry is -0.9 angstrom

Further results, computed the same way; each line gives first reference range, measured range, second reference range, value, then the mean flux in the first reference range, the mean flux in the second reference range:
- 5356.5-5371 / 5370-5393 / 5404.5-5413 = 0.0 angstrom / 12.5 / 11.1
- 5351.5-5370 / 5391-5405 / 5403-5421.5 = 0.3 angstrom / 12.5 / 11.6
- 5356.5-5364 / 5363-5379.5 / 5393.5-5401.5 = 0.2 angstrom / 12.7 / 11.5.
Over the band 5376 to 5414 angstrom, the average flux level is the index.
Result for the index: 11.7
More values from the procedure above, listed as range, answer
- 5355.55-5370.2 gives 12.6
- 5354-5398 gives 12.1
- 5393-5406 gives 11.5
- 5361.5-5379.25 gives 12.2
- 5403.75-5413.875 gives 11.2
